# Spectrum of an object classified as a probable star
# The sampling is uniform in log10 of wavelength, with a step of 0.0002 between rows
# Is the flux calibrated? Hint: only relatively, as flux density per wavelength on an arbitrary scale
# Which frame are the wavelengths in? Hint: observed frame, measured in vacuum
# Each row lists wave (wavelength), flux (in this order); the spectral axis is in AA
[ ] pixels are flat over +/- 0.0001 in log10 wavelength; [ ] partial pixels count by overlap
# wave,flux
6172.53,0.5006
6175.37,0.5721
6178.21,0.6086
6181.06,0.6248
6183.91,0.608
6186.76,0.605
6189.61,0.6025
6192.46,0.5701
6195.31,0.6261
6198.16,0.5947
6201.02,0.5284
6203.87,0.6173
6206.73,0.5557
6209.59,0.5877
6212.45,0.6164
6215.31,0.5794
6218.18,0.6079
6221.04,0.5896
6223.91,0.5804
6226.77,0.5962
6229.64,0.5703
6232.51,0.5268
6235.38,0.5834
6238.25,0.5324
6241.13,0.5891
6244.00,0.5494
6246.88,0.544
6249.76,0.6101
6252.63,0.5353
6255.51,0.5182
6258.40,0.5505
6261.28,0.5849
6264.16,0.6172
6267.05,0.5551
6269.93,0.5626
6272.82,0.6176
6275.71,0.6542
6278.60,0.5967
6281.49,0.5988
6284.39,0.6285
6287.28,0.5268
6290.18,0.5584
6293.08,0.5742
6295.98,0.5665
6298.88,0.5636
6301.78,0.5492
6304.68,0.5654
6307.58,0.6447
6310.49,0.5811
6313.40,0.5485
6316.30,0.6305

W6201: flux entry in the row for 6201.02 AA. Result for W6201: 0.5284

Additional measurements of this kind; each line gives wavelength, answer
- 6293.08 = 0.5742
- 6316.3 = 0.6305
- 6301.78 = 0.5492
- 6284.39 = 0.6285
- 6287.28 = 0.5268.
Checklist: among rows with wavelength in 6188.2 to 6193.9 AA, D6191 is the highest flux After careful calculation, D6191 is 0.6025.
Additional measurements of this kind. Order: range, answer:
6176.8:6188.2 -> 0.6248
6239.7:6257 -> 0.6101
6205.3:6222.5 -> 0.6164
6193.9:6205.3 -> 0.6261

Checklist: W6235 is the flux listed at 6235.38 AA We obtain 0.5834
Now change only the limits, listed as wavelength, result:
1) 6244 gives 0.5494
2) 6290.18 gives 0.5584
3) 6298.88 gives 0.5636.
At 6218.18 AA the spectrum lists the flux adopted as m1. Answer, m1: 0.6079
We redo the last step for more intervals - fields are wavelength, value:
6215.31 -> 0.5794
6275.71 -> 0.6542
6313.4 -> 0.5485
